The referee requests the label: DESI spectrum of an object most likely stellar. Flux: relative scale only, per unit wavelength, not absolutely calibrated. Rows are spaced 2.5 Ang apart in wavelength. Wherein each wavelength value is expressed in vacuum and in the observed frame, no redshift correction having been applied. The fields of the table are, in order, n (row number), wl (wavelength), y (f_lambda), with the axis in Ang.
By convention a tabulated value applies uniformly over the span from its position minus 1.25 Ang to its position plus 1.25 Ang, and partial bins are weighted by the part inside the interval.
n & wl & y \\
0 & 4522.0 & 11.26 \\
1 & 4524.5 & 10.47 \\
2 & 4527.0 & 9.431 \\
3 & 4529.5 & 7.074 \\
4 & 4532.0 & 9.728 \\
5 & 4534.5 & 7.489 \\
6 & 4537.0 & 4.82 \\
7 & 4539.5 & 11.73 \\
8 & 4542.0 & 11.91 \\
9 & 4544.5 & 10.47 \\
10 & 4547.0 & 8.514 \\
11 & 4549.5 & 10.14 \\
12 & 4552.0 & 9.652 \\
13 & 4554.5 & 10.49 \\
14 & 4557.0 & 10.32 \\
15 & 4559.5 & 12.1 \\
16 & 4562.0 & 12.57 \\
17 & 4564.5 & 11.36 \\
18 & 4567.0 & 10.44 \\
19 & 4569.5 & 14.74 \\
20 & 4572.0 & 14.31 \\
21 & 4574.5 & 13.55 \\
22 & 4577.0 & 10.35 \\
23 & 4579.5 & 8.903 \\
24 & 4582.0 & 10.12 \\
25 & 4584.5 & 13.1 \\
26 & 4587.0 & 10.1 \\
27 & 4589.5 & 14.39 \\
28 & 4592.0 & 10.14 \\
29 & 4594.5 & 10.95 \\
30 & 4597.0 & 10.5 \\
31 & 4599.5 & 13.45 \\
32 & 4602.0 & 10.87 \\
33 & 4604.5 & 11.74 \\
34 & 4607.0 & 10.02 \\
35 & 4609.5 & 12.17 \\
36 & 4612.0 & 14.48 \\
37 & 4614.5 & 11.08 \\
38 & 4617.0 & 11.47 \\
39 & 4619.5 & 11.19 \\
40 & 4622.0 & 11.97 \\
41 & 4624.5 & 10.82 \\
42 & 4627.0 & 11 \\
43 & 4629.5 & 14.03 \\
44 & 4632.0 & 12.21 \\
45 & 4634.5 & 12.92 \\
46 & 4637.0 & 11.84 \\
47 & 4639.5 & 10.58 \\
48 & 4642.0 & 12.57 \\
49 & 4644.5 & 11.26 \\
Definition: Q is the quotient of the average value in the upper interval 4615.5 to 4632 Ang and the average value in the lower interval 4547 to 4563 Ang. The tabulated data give 1.10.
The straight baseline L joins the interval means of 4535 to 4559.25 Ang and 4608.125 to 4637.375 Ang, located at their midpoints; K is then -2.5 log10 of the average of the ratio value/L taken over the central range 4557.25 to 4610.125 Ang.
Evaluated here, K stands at -0.08 mag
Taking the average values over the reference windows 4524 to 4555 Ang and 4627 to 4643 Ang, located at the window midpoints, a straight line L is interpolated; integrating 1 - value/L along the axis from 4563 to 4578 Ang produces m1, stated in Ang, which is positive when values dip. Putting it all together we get -3.24 Ang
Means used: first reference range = 9.33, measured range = 12.5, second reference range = 12.2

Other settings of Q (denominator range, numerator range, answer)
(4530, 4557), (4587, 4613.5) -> 1.24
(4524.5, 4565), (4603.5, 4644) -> 1.20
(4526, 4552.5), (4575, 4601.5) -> 1.23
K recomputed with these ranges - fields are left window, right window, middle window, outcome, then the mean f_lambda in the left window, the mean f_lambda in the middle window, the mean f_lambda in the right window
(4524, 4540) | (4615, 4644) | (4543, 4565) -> -0.15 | 8.45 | 10.6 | 11.8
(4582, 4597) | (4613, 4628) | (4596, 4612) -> -0.03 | 11.5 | 11.7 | 11.3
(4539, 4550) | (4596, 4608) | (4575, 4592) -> -0.01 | 10.5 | 11.2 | 11.4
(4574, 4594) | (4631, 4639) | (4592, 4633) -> 0.01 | 11.2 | 11.7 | 12.2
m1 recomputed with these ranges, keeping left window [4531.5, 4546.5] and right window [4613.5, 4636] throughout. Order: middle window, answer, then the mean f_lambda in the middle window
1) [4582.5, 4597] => -1.0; 11.5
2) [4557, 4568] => -1.7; 11.5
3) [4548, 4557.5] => -0.4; 10.1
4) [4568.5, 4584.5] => -2.5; 12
